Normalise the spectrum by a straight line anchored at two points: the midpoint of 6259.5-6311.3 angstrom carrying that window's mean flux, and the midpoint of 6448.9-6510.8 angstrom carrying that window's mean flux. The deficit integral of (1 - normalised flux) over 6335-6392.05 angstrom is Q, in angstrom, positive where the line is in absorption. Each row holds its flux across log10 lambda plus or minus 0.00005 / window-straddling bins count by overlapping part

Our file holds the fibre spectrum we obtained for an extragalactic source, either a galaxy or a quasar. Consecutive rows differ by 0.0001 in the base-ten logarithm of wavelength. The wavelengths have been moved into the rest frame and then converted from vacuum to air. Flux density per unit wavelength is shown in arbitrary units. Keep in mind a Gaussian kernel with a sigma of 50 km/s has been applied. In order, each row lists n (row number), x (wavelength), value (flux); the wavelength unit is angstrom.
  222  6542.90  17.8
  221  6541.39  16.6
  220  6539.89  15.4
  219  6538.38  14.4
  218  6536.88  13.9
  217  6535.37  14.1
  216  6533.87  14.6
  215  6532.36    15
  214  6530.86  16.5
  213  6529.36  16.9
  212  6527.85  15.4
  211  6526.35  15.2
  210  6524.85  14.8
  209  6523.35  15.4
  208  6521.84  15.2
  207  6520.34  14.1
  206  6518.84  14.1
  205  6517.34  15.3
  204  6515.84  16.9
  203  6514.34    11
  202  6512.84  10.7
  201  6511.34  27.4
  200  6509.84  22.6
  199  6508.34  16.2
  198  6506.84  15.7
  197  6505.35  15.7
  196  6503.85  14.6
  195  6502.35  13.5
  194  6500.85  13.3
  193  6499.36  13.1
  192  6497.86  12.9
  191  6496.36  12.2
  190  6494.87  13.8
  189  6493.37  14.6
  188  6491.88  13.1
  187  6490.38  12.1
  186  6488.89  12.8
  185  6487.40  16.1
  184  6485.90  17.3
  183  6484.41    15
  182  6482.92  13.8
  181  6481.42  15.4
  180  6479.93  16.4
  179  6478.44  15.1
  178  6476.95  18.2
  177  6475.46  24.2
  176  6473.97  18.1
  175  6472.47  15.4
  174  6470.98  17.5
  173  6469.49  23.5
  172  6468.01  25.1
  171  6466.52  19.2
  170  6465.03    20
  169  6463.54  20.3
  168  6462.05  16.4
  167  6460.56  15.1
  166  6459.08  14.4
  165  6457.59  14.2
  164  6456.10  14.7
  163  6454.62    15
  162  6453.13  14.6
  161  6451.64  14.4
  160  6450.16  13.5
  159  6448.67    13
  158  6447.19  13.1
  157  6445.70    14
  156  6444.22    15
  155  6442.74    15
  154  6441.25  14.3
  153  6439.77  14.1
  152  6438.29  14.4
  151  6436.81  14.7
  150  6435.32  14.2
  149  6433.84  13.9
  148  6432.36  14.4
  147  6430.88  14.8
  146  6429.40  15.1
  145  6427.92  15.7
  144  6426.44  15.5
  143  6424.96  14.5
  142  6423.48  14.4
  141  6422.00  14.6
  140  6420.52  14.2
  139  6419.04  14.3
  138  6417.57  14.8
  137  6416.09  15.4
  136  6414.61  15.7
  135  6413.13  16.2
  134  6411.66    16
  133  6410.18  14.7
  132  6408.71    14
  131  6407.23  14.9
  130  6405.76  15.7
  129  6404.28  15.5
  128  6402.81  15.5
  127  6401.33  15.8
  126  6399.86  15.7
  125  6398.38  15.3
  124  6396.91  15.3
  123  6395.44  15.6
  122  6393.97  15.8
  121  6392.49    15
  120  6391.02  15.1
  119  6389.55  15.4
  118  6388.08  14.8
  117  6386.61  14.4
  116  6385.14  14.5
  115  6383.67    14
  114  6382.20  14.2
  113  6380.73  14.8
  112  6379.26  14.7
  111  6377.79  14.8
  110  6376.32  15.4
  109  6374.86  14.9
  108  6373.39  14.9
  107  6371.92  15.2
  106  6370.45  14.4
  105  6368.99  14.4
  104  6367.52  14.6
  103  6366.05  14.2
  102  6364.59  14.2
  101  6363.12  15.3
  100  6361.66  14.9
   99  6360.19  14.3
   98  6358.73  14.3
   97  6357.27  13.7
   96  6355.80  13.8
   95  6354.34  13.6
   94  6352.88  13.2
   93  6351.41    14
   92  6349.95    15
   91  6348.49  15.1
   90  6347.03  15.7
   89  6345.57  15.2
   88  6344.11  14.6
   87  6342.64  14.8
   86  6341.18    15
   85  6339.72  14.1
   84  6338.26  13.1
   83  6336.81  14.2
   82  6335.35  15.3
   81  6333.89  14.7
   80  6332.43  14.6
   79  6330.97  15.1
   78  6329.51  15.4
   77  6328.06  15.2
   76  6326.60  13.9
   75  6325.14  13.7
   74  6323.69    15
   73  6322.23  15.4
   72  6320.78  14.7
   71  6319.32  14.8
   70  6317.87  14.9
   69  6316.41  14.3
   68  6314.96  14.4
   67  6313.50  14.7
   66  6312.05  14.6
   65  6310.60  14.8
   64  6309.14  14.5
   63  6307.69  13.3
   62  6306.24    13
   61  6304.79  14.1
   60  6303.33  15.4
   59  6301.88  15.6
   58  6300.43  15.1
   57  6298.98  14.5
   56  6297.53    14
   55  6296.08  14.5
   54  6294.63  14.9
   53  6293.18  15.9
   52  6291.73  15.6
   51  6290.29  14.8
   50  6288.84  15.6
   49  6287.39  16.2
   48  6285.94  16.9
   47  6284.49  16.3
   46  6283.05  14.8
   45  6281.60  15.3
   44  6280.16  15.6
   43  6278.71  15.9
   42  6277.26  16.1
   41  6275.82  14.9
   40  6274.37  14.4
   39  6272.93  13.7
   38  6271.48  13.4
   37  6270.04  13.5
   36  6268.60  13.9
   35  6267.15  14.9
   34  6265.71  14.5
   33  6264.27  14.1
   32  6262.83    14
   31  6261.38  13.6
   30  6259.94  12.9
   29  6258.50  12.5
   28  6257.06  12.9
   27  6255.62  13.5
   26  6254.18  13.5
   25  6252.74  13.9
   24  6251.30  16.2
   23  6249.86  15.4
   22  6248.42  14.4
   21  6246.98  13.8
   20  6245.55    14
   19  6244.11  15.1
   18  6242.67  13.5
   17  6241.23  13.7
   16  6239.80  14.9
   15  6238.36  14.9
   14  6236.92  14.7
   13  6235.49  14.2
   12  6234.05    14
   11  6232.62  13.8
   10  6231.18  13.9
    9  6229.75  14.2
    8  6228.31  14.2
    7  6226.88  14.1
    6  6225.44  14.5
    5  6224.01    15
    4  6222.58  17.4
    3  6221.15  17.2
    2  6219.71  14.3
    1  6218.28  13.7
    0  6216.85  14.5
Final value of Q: 2.7 angstrom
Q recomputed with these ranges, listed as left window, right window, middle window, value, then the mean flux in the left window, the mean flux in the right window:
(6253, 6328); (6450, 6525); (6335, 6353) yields 0.4 angstrom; 14.6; 16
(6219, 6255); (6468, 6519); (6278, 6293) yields -0.9 angstrom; 14.6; 16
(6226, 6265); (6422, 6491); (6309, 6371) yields 1.3 angstrom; 14.1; 15.8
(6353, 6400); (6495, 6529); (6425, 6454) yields 1.0 angstrom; 14.7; 15.2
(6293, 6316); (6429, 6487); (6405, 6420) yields 0.4 angstrom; 14.5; 16.1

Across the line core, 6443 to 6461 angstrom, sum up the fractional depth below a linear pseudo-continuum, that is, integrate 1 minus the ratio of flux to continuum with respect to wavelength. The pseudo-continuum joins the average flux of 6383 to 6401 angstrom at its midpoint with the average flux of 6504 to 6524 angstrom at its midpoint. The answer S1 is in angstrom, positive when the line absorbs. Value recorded 1.56 angstrom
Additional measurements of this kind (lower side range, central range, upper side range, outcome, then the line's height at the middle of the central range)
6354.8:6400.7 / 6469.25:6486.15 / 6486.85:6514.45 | -2.78 angstrom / 14.9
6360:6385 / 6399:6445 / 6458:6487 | 3.64 angstrom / 16.2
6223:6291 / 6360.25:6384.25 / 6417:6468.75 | 0.49 angstrom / 15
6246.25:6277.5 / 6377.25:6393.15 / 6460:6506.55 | 0.61 angstrom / 15.3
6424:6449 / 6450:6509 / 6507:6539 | -3.39 angstrom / 15.1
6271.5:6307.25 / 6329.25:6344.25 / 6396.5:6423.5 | 0.51 angstrom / 15.1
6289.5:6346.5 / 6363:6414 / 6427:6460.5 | -1.70 angstrom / 14.5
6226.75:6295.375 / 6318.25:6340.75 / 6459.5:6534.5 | 0.55 angstrom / 15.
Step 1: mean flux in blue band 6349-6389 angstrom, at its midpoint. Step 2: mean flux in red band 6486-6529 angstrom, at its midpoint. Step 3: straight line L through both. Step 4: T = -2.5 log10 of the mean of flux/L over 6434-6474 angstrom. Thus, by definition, -0.084 mag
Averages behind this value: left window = 14.5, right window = 15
